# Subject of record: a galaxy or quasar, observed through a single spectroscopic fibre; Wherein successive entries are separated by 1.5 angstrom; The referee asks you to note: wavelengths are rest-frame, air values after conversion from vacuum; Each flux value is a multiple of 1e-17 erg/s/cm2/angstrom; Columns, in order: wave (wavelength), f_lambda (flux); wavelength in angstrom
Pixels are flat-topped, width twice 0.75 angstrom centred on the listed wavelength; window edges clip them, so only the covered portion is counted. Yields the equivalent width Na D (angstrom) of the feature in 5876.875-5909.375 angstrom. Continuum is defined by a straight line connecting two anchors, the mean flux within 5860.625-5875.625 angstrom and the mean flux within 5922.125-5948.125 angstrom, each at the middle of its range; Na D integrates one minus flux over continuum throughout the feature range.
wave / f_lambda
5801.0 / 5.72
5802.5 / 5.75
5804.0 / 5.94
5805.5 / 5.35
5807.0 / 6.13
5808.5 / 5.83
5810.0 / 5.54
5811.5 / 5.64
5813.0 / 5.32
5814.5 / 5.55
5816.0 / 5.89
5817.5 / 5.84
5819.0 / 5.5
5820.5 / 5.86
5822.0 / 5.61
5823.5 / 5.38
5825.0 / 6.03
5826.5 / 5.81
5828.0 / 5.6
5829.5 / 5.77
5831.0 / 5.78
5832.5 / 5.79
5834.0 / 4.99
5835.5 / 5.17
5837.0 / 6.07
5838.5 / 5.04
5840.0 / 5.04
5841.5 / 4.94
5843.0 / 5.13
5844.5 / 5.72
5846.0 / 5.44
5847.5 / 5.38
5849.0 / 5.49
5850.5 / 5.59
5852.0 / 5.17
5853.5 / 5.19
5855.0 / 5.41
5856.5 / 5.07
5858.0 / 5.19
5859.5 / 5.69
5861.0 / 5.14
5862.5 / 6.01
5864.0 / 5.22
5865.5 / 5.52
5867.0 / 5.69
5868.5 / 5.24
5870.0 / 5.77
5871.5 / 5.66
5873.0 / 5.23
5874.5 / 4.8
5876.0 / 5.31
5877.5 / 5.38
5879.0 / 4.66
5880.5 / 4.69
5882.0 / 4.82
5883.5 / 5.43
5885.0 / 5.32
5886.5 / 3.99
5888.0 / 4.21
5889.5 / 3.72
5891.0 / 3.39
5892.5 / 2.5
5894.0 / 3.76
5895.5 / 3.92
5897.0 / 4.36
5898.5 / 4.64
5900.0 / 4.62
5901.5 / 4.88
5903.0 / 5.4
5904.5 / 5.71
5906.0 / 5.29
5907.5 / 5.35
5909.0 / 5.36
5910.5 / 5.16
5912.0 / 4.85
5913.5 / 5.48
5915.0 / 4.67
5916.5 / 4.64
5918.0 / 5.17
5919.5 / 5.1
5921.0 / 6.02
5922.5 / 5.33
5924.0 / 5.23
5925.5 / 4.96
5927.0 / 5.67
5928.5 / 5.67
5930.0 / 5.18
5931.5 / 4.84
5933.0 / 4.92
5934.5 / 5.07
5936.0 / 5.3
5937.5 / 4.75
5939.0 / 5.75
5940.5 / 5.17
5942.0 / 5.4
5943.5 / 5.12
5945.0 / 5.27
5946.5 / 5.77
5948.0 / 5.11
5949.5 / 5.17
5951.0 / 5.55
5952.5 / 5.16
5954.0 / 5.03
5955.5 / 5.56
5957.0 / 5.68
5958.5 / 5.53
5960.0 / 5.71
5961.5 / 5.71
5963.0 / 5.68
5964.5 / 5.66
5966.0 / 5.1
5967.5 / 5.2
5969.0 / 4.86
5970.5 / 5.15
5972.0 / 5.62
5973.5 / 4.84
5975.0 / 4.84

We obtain 4.6 angstrom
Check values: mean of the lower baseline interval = 5.43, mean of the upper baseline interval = 5.25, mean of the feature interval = 4.6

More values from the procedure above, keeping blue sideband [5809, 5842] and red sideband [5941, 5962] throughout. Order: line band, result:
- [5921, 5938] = 0.7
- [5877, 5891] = 2.2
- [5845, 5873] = 0.4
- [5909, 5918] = 0.7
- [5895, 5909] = 1.3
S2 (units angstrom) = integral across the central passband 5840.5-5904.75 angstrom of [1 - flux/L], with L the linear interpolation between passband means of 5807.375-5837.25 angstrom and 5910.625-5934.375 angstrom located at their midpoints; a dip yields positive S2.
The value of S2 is 5.2 angstrom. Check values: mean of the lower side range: 5.65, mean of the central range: 4.98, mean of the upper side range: 5.18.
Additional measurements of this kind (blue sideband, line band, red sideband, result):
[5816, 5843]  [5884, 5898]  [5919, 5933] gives 3.8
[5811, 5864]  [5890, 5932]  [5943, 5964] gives 4.3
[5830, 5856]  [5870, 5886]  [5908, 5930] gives 0.5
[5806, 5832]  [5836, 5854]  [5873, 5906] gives -0.2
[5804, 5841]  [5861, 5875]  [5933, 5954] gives 0.1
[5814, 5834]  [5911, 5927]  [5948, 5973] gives 0.9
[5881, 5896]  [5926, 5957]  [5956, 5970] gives -1.3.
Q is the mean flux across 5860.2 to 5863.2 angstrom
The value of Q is 5.57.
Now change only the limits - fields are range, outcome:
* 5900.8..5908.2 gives 5.33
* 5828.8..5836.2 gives 5.5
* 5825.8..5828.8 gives 5.7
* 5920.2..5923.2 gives 5.67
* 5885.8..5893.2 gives 3.57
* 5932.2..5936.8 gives 5.09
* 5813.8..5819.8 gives 5.7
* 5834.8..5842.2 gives 5.25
